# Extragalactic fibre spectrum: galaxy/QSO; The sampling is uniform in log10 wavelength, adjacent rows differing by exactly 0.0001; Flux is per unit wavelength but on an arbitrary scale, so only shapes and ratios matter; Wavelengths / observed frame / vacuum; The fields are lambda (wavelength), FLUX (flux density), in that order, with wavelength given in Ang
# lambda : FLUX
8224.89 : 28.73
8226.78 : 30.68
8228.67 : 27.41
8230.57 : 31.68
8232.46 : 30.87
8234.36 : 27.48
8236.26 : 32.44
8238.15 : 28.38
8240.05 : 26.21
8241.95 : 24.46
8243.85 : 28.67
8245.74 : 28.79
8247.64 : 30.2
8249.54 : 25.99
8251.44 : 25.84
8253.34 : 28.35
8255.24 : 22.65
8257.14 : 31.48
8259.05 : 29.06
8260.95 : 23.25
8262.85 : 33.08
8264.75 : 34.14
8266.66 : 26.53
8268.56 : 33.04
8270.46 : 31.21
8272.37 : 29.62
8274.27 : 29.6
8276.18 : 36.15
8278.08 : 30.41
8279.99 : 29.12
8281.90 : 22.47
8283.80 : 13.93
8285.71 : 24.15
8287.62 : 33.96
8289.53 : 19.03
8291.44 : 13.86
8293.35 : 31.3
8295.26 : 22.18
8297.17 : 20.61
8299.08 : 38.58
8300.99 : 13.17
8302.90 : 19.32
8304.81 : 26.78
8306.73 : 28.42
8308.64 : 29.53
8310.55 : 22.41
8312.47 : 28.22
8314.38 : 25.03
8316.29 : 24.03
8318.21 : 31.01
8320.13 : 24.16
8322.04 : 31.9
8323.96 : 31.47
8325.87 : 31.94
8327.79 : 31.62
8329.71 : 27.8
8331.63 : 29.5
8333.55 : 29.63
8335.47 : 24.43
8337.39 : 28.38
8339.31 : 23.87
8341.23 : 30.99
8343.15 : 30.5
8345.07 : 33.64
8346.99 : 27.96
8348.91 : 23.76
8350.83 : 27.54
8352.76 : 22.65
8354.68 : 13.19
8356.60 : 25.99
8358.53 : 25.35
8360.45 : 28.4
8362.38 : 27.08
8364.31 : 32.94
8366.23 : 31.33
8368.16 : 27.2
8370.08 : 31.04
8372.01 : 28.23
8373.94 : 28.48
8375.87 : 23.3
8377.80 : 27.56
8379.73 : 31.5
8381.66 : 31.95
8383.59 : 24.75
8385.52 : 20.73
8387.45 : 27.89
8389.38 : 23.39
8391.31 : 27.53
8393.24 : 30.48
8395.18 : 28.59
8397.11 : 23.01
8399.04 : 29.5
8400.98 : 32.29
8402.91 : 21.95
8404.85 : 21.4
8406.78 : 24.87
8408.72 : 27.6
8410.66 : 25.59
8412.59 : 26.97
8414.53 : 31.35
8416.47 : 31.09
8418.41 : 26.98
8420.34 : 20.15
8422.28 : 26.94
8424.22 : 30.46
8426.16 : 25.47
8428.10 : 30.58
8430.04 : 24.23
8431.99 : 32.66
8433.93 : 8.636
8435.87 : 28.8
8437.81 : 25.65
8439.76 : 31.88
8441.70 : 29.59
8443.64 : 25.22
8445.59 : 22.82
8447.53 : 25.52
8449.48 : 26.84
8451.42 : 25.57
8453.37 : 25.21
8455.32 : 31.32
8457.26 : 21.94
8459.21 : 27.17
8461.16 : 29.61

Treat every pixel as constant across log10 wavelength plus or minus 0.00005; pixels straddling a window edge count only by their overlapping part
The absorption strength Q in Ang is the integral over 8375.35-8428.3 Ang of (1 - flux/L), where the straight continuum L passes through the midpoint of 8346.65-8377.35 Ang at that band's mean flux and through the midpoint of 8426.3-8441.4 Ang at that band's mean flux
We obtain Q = -1.2 Ang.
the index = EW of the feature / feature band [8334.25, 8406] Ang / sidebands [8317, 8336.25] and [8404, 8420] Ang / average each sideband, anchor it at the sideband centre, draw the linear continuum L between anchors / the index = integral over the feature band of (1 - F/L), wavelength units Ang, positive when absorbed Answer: 2.6 Ang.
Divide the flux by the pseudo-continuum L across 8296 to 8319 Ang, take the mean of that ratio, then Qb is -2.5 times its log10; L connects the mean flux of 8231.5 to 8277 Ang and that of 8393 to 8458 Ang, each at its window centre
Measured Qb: 0.110 mag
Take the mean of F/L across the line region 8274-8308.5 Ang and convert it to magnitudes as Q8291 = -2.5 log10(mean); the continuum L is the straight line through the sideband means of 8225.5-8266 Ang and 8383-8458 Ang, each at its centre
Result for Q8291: 0.12 mag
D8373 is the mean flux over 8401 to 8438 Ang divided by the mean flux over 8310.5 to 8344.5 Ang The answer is 0.9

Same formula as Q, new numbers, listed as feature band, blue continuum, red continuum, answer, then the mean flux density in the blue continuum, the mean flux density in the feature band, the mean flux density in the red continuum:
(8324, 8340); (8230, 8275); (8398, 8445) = -0.5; 28.9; 28.6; 26.6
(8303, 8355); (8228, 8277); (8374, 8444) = 0.9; 29.1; 27.5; 26.7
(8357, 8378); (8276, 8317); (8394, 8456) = -2.0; 24.9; 28.2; 26.5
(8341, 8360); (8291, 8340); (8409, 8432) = 0.6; 26.7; 26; 27.5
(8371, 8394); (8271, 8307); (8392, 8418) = -0.2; 25.4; 27.1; 27.3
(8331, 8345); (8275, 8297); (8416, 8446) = -1.7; 25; 28.5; 26.3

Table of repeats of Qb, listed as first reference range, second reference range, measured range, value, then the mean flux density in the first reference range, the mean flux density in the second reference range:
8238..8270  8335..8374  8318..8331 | -0.088 mag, 28.3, 27.3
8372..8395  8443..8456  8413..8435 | 0.007 mag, 27.1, 26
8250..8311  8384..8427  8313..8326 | -0.065 mag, 26.7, 26.5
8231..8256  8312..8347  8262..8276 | -0.116 mag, 27.8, 28.8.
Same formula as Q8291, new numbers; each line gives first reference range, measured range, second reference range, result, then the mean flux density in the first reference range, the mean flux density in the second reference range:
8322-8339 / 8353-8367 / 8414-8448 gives 0.09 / 29.3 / 26.5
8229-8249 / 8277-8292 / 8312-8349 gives 0.21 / 28.8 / 28.6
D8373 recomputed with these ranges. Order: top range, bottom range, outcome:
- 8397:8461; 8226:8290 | 0.93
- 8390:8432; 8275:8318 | 1.07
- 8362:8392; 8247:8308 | 1.04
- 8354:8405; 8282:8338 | 1.04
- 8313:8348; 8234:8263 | 1.04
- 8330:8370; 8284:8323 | 1.09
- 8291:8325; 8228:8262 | 0.92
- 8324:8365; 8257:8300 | 1.00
